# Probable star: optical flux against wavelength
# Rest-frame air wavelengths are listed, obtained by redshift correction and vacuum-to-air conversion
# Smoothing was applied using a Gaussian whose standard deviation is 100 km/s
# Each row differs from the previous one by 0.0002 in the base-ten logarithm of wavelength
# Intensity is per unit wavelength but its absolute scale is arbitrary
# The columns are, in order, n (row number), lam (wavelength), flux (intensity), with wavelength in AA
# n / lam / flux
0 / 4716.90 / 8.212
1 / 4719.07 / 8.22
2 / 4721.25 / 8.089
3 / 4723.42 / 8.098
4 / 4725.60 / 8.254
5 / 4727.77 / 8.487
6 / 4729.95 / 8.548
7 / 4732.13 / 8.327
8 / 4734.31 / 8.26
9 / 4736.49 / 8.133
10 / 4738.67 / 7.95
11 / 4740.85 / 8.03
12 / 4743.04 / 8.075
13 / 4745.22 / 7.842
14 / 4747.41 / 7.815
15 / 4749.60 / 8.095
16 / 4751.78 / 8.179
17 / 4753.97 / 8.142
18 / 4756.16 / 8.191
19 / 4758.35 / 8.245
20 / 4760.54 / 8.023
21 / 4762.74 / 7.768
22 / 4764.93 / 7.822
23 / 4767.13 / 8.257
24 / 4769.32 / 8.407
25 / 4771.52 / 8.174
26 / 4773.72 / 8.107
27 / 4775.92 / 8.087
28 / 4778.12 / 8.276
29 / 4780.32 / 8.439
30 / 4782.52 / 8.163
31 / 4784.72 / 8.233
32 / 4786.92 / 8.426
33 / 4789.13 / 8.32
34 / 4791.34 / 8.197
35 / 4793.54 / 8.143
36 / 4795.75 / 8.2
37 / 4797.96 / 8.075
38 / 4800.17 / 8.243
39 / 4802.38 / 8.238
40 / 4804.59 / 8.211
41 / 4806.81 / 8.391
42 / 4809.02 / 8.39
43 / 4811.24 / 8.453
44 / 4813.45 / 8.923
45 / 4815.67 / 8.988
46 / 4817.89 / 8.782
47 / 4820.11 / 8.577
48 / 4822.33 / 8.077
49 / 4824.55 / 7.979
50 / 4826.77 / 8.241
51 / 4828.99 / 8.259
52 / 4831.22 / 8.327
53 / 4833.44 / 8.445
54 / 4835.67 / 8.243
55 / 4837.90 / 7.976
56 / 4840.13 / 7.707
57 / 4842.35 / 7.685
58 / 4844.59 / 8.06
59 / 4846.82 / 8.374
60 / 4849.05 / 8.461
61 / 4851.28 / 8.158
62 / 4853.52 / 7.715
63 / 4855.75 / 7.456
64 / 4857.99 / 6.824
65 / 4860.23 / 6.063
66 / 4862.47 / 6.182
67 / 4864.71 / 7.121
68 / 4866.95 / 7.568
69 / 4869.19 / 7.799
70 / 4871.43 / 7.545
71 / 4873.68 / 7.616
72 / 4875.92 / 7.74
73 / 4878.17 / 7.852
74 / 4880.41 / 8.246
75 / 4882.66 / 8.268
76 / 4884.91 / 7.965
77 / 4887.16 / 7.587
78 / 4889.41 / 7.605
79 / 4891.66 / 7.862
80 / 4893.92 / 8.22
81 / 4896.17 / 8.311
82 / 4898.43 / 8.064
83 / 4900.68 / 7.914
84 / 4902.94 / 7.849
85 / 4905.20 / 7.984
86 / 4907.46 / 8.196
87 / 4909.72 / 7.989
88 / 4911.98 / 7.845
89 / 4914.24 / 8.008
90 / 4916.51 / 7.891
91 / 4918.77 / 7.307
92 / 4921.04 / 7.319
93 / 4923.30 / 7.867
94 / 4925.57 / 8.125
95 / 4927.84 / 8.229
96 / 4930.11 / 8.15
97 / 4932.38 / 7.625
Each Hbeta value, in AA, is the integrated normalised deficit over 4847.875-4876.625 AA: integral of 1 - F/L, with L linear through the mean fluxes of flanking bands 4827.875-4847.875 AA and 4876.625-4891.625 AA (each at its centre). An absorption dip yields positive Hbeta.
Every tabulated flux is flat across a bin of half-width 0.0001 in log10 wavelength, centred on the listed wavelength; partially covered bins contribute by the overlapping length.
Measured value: 2.2 AA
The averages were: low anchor 8.12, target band 7.4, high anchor 7.91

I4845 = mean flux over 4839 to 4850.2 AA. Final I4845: 8.06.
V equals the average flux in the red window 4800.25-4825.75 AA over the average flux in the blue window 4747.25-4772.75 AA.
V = 1.04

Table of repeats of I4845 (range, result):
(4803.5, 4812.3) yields 8.35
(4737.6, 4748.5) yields 7.94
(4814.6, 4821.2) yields 8.78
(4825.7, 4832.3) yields 8.27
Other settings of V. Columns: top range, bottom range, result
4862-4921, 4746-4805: 0.96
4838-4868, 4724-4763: 0.92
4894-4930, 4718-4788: 0.97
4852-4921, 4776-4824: 0.92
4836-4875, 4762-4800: 0.92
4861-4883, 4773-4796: 0.92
